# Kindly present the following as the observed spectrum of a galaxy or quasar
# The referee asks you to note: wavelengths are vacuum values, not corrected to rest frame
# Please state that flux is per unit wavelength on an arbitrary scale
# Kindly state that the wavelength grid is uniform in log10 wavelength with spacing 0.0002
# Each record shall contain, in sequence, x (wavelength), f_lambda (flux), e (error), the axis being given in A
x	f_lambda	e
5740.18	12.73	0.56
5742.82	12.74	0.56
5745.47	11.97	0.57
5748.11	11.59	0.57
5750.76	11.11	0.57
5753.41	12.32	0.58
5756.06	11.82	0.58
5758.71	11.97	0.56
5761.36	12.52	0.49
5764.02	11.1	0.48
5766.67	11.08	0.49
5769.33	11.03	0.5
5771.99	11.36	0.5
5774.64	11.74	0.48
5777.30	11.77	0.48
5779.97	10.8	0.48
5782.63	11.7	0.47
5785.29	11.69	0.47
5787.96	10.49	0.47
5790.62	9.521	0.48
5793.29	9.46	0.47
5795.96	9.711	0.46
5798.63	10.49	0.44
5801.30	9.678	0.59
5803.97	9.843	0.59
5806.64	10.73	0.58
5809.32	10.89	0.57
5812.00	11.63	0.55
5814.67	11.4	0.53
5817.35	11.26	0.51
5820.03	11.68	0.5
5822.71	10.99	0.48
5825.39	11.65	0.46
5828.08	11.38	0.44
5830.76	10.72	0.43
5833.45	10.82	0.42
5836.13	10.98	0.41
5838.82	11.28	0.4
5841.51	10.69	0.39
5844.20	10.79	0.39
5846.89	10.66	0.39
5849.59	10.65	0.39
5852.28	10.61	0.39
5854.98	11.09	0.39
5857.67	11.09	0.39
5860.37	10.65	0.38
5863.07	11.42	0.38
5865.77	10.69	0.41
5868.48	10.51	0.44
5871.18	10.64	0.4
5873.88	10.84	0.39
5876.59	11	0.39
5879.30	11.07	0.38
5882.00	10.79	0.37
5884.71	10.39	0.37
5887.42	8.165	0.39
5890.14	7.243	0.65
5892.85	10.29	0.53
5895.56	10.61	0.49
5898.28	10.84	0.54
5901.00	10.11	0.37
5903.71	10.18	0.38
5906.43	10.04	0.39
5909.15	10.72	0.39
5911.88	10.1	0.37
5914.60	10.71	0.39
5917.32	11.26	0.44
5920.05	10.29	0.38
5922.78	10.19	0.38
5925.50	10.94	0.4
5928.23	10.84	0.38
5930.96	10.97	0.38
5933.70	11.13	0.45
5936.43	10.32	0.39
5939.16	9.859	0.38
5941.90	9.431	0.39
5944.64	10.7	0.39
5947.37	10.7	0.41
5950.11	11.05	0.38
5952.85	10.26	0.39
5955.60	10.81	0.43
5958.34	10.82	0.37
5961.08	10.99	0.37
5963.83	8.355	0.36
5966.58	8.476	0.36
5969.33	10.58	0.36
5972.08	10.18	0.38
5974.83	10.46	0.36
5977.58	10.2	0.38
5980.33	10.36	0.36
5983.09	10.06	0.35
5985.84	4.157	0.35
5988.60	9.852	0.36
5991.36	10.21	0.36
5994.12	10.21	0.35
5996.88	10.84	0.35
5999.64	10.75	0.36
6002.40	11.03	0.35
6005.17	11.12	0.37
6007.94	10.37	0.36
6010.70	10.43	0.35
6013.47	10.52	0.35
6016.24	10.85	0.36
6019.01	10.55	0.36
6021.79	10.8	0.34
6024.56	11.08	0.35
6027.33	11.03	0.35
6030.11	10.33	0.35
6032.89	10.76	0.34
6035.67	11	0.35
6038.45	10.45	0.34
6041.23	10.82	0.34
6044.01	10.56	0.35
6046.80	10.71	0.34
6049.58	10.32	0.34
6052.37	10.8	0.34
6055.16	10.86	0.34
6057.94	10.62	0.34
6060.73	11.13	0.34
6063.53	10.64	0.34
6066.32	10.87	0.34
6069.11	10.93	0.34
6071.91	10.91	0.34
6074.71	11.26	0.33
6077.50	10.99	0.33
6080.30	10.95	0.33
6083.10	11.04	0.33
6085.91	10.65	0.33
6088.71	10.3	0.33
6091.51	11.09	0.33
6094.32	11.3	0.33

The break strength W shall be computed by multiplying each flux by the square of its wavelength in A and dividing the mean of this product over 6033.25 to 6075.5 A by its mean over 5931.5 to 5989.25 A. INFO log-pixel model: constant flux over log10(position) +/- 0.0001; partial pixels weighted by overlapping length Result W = 1.12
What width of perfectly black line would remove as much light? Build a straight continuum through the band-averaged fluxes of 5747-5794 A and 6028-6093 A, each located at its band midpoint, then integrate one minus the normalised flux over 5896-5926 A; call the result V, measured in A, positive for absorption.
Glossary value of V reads 1.6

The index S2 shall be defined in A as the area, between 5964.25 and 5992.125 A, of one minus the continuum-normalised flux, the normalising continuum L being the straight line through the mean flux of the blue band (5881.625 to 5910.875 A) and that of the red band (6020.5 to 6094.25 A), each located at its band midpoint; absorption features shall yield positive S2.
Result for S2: 2.61 A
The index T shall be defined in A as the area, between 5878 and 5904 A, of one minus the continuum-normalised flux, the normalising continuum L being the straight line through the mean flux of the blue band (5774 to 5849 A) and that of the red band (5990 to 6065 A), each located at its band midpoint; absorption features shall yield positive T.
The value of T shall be 2.03 A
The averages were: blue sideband 10.9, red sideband 10.7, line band 9.96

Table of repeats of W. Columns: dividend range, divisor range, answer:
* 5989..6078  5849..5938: 1.07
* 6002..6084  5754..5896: 1.07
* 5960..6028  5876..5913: 1.04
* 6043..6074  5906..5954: 1.07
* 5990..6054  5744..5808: 1.05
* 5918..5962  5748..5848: 1.01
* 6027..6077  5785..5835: 1.09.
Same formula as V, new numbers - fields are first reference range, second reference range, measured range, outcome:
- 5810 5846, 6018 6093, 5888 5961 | 4.10 A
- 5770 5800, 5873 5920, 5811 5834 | -1.47 A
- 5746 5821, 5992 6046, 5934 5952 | 0.73 A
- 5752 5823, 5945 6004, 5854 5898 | 0.70 A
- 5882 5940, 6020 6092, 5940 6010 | 2.80 A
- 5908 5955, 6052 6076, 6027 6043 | 0.17 A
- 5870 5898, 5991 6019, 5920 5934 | -0.58 A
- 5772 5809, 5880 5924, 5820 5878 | -3.15 A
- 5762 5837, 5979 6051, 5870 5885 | -0.14 A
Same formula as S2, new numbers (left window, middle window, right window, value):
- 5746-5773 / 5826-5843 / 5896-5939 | 0.2 A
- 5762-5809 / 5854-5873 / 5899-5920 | -0.6 A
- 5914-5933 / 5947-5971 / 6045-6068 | 1.2 A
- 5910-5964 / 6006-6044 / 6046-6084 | 0.2 A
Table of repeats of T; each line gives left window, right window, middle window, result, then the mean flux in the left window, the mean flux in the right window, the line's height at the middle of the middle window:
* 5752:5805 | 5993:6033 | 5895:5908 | 0.61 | 11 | 10.7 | 10.9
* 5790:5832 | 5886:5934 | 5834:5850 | -0.44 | 10.7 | 10.2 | 10.6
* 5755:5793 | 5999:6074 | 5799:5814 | 0.83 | 11.3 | 10.8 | 11.2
